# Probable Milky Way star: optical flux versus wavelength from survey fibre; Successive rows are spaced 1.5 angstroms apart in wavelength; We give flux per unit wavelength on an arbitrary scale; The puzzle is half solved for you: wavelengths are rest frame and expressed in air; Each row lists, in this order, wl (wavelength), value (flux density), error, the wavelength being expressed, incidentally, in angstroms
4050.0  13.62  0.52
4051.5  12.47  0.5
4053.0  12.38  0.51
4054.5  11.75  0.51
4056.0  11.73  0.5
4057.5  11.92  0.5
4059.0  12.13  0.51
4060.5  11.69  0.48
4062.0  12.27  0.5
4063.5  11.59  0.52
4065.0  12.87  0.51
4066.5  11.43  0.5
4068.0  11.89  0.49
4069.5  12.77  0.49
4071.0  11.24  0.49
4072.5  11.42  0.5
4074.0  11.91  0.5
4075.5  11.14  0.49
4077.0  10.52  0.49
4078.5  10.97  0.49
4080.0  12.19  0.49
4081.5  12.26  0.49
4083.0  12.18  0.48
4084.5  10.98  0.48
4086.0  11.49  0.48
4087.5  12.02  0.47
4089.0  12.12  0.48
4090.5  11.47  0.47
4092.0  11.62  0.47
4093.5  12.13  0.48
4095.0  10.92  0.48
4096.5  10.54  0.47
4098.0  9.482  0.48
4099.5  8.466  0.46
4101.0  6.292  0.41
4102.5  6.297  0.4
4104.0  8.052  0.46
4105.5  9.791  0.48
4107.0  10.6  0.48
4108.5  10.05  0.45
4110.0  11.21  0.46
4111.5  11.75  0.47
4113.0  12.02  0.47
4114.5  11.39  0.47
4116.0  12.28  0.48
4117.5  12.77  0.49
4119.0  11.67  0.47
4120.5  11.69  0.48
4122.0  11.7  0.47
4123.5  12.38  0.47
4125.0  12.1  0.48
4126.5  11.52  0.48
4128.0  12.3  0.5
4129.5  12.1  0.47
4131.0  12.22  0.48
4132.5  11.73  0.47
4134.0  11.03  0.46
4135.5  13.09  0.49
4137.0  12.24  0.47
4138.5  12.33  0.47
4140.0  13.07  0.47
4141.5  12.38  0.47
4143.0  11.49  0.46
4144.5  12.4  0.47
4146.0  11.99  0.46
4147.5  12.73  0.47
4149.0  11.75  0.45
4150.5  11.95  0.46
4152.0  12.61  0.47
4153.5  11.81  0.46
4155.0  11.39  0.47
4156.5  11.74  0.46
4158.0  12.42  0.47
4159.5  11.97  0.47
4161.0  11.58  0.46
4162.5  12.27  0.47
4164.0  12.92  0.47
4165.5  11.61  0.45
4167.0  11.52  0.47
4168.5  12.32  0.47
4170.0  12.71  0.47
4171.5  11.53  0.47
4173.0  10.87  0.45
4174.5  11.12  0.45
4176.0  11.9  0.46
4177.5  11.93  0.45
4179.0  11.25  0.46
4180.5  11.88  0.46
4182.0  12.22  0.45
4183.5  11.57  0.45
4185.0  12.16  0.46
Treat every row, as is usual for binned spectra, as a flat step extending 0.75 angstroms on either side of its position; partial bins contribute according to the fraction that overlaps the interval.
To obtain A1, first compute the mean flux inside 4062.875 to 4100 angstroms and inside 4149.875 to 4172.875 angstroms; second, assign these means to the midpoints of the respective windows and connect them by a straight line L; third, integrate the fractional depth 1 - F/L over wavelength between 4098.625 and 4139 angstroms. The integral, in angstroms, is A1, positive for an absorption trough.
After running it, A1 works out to 2.2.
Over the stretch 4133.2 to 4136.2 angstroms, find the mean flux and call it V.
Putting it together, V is 12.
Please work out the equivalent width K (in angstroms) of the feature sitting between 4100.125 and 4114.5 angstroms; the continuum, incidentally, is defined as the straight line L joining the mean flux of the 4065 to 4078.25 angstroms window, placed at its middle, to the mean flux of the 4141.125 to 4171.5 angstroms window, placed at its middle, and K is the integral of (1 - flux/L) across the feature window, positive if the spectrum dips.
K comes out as 2.6 angstroms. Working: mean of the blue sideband 11.6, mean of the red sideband 12.1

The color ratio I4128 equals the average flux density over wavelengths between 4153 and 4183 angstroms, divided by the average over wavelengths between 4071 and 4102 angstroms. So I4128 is 1.08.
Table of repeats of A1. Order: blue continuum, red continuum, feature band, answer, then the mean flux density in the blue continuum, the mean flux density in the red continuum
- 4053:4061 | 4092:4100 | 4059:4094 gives -1.8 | 11.9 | 10.5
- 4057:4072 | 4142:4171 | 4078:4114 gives 4.1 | 12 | 12.1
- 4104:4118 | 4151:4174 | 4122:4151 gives -1.5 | 11.1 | 11.9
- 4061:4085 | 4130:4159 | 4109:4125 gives 0.1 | 11.7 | 12.1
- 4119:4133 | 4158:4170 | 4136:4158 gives -0.2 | 12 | 12.1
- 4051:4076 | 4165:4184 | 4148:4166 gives -0.4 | 11.9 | 11.7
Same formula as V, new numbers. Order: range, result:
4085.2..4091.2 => 11.8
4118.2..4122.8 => 11.7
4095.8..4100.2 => 9.5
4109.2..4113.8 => 11.6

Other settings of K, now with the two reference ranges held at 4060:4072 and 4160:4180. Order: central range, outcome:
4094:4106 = 3.2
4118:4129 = 0.0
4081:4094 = 0.2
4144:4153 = -0.3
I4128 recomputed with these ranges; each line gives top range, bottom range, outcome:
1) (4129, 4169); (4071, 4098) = 1.06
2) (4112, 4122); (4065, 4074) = 1.01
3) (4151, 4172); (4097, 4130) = 1.12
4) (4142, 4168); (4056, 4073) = 1.01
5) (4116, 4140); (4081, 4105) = 1.17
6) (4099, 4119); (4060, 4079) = 0.87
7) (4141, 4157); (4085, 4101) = 1.11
